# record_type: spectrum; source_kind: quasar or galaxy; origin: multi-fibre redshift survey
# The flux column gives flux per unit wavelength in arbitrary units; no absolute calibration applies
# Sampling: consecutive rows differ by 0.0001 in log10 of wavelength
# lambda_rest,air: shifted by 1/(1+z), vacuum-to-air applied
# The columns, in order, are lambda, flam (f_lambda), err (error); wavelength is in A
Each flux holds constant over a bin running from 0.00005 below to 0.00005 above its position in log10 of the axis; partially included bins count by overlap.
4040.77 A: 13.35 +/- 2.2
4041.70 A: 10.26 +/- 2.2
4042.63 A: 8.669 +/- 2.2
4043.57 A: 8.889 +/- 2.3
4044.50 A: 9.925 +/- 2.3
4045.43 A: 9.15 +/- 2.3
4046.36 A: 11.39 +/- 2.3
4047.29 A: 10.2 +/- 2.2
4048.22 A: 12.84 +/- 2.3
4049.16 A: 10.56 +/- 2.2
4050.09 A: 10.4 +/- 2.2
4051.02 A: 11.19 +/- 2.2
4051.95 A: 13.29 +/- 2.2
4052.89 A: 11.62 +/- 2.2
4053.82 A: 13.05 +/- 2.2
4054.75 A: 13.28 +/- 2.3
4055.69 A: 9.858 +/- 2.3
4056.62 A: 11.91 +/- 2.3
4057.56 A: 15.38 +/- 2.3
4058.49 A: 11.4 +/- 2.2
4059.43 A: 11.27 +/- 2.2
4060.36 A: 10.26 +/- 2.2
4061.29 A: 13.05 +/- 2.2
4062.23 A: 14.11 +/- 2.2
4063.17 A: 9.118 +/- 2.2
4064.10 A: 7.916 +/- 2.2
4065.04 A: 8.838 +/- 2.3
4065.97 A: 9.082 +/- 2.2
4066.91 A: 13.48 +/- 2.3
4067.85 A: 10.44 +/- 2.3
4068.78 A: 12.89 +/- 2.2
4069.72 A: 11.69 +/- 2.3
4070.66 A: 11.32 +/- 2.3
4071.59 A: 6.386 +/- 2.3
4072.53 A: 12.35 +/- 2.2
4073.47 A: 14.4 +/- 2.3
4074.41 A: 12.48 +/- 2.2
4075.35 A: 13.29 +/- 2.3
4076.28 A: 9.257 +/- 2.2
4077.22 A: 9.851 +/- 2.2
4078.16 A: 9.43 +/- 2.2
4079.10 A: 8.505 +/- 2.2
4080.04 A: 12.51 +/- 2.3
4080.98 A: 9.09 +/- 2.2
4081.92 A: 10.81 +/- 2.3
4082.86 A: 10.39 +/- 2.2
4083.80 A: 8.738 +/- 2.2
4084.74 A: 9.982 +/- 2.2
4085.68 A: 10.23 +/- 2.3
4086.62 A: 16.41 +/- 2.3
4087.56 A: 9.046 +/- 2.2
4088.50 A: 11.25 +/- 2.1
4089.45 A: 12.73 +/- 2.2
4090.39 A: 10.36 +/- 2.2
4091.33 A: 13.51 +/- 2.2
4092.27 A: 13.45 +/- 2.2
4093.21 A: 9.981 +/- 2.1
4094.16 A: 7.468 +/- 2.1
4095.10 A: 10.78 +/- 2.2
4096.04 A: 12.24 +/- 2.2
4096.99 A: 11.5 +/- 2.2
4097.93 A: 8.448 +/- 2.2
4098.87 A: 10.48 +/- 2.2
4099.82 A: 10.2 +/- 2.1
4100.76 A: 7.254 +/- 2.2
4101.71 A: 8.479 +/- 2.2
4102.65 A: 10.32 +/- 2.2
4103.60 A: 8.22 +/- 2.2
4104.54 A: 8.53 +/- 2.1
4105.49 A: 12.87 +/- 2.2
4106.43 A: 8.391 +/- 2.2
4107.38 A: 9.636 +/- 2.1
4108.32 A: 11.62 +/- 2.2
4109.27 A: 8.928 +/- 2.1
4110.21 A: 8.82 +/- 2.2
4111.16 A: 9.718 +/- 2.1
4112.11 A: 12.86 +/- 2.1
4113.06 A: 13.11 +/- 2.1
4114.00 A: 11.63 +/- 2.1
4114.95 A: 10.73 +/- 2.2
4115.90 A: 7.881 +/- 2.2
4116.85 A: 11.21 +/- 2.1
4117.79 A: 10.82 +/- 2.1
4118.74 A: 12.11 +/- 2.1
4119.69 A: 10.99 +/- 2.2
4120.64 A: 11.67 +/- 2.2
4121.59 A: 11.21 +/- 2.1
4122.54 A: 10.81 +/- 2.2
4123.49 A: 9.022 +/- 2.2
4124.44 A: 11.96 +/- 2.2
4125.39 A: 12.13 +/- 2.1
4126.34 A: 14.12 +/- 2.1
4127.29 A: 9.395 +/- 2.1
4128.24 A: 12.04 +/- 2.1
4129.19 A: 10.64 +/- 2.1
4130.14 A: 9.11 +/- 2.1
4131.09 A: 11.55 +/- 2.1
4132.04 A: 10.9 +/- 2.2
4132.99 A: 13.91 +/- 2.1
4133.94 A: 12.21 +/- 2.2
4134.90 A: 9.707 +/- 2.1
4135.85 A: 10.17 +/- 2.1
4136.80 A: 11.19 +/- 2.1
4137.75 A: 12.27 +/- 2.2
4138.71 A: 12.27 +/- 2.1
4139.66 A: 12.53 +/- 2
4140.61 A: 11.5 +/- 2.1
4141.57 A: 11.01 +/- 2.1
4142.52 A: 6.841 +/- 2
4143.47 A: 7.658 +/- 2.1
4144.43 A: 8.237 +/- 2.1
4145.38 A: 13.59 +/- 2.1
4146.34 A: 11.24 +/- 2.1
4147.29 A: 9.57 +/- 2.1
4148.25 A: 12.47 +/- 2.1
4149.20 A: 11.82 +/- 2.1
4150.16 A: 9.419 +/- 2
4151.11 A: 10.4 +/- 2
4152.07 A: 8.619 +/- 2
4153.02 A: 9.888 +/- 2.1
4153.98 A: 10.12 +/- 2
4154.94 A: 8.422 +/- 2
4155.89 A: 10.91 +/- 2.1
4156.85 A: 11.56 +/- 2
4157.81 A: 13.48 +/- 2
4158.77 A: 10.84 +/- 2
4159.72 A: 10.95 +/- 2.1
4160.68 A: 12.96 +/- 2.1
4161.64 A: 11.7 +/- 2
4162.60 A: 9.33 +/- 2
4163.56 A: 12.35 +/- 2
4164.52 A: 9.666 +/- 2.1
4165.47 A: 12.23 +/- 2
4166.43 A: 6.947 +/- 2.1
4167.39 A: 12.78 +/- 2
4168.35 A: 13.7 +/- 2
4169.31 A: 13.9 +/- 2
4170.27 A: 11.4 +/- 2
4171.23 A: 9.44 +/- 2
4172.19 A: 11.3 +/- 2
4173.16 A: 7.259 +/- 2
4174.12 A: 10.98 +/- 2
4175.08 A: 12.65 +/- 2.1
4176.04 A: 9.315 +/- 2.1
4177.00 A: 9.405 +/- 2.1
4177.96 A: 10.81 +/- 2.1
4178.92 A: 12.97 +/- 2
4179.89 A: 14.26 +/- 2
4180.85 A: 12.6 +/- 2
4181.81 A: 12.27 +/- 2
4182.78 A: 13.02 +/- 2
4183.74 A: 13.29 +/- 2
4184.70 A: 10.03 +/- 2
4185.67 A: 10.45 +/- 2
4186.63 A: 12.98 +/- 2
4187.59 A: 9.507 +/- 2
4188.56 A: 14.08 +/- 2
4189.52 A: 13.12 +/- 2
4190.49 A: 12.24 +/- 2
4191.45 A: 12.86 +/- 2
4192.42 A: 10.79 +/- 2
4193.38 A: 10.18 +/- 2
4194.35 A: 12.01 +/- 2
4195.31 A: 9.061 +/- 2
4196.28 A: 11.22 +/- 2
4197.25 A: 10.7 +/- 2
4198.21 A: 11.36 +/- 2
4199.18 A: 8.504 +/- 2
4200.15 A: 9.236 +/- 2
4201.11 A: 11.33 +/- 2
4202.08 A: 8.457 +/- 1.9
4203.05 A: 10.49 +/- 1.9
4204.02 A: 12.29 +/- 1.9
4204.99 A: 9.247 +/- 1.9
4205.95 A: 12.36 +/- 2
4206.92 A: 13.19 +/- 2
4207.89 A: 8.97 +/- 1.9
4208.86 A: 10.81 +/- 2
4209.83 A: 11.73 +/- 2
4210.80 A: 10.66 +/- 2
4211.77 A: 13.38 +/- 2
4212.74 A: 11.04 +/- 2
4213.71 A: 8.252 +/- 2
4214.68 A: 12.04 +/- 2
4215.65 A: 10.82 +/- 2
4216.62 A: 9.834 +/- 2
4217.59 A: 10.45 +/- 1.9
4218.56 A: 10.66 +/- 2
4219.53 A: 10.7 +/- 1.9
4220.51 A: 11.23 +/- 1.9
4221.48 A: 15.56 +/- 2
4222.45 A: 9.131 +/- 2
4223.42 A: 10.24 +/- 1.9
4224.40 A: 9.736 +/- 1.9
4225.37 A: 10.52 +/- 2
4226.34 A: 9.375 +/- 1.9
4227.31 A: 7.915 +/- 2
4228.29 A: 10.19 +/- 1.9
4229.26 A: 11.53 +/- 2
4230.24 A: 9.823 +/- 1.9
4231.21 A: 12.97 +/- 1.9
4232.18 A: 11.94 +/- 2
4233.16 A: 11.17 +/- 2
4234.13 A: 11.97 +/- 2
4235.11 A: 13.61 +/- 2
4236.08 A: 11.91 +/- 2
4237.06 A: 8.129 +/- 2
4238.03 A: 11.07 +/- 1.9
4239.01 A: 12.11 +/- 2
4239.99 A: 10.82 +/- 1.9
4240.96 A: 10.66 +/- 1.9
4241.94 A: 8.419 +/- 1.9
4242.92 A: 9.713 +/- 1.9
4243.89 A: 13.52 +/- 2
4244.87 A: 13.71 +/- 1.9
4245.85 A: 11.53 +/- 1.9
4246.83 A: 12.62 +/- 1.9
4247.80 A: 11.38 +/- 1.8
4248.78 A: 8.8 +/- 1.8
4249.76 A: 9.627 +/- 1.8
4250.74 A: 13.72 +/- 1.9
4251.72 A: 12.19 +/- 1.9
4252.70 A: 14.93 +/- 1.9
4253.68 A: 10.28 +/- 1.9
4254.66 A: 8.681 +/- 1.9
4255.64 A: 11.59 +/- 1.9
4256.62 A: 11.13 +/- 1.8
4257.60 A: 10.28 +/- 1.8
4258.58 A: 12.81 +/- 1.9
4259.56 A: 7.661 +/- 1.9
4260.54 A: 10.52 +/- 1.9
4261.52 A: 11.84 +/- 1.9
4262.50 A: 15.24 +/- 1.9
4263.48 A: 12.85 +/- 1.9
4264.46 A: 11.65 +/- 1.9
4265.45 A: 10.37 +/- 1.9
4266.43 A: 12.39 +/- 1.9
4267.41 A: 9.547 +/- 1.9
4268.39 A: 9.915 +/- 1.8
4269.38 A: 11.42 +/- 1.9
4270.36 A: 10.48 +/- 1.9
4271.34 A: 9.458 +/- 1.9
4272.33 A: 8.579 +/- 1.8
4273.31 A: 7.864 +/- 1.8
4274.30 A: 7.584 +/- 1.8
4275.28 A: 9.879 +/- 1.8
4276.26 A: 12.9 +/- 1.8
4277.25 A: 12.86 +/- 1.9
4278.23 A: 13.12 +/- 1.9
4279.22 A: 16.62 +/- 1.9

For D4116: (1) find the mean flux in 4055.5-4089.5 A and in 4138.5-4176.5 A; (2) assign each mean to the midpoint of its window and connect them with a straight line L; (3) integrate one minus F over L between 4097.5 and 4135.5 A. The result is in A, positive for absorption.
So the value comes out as 1.1 A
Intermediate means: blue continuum 11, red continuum 10.8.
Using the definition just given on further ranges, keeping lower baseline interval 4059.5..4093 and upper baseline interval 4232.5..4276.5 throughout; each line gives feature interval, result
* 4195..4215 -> 0.6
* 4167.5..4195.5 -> -1.5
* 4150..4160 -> 0.5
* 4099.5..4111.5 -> 1.7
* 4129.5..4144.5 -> 0.4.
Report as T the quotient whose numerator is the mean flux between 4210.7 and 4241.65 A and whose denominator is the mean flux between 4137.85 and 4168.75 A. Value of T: 1.0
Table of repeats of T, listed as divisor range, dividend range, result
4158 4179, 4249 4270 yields 1.03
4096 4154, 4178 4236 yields 1.06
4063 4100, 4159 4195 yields 1.07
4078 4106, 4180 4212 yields 1.08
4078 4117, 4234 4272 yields 1.08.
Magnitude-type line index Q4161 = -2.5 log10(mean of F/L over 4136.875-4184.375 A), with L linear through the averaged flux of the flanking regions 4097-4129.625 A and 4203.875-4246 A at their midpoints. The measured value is -0.03 mag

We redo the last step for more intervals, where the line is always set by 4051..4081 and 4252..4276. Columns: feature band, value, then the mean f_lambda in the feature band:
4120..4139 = -0.02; 11.3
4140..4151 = 0.07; 10.3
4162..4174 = 0.01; 10.9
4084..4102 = 0.05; 10.7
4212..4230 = 0.03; 10.5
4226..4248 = -0.03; 11.1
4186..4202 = -0.02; 11.1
